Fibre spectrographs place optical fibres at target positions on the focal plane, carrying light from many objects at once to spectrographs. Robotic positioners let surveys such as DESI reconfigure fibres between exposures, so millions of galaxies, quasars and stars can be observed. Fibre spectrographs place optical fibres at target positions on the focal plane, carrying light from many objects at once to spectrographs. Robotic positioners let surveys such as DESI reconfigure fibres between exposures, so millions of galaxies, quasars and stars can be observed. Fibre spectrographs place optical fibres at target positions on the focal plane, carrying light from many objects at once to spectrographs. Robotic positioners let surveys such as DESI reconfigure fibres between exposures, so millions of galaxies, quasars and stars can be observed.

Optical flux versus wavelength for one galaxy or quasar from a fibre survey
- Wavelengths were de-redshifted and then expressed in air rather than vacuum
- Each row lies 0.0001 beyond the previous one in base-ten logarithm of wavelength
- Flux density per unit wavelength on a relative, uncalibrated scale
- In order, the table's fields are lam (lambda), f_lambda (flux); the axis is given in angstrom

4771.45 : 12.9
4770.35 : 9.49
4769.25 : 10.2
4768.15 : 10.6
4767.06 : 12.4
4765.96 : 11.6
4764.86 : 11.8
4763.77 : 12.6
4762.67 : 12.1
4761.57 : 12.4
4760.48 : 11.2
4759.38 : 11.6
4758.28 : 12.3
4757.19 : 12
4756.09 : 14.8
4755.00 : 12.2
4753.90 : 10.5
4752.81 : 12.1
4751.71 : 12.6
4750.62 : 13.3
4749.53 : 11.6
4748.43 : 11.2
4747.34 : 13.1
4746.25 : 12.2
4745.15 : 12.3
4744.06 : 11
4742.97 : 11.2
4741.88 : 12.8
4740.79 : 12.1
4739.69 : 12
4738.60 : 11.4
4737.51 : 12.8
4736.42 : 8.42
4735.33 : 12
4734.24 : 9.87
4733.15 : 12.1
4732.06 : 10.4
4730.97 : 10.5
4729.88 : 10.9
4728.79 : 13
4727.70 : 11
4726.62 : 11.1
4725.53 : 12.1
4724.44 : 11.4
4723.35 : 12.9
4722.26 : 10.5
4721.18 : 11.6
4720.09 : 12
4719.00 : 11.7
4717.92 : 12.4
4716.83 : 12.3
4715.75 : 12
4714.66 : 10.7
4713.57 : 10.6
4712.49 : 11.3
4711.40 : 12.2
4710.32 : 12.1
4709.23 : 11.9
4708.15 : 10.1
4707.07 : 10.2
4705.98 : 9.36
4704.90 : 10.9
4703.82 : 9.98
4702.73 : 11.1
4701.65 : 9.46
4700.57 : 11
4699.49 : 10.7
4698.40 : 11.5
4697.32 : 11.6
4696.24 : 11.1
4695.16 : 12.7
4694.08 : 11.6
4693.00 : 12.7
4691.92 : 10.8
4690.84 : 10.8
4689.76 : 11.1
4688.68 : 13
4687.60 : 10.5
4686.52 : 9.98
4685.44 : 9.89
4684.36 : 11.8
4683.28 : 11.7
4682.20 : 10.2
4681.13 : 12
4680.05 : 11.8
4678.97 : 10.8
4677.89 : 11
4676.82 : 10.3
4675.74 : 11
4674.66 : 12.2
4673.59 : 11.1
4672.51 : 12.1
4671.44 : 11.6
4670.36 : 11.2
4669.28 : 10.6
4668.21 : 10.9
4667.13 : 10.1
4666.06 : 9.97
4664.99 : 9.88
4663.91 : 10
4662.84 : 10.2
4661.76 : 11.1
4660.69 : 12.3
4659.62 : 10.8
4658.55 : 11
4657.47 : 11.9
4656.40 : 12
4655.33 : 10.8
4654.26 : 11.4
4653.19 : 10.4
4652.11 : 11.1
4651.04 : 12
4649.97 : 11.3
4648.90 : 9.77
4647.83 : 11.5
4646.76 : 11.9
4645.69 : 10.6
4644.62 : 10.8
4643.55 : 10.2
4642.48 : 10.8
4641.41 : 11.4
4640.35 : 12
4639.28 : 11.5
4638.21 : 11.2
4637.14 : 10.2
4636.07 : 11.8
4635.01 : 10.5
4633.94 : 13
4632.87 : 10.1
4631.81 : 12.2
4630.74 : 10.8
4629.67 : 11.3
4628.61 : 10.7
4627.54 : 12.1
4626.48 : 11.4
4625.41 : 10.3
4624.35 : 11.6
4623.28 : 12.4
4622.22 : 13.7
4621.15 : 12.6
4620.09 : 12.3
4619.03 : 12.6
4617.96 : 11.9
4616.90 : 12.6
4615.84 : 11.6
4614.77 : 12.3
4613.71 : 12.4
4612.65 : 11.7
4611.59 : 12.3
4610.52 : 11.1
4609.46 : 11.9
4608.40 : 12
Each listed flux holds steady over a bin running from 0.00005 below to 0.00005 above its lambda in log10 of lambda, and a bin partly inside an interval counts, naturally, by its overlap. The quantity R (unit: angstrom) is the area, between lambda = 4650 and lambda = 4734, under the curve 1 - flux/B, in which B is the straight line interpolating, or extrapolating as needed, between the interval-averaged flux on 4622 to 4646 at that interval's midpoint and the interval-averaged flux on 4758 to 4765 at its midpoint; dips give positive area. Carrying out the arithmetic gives 3.1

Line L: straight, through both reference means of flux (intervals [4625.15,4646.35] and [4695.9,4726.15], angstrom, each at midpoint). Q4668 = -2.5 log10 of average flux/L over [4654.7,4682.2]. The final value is 0.01 mag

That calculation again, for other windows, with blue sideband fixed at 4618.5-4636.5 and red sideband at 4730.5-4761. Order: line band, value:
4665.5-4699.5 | 0.05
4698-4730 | 0.05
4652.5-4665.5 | 0.07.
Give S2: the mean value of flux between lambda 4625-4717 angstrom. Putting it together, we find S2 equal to 11.1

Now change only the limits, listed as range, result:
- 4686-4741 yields 11.3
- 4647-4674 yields 11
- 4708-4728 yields 11.6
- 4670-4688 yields 11.1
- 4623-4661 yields 11.2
